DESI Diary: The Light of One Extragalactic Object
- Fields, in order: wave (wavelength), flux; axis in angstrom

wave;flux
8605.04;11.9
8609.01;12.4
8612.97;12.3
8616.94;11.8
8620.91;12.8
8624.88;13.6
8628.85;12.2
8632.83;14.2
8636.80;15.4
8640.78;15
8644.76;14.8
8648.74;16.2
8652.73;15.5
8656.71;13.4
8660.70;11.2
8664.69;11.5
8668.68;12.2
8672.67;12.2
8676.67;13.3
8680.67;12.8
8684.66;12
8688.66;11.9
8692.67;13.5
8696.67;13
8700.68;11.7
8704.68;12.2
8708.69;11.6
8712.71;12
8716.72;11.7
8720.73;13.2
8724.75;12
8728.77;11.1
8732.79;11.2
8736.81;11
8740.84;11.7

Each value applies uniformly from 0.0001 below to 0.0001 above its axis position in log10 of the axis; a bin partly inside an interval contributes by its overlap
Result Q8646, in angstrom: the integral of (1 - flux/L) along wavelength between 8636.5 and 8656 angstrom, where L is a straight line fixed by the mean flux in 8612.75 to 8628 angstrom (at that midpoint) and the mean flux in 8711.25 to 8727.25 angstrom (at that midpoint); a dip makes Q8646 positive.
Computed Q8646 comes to -4.25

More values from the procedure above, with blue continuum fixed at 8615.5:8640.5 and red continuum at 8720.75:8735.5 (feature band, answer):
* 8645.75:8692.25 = -0.9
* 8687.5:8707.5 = -0.4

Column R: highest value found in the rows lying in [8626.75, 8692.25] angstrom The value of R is 16.2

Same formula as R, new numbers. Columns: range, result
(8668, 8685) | 13.3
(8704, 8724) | 13.2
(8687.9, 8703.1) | 13.5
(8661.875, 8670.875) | 12.2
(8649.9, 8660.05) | 15.5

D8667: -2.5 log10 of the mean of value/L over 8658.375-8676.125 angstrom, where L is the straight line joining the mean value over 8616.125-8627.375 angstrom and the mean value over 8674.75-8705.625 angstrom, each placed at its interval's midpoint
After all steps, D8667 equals 0.063 mag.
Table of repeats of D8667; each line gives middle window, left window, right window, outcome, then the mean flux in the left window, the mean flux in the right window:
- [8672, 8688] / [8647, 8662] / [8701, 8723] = 0.06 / 14.2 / 12.1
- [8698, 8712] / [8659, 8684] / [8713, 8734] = 0.01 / 12.2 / 11.9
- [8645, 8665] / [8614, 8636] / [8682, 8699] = -0.08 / 13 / 12.6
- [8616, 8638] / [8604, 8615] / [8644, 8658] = 0.01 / 12.2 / 15.1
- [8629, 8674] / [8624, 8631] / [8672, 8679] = -0.07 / 12.8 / 12.8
